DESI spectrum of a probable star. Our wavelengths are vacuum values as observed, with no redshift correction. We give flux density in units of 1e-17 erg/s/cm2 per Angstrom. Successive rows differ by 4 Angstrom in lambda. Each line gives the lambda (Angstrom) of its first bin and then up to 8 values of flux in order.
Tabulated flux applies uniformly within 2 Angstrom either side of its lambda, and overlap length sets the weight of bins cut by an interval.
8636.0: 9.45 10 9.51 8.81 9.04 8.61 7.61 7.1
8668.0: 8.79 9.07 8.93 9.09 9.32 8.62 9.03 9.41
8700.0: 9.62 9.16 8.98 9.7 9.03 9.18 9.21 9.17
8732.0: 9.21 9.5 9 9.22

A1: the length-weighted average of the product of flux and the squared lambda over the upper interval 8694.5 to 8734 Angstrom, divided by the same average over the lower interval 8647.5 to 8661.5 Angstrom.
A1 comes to 1.10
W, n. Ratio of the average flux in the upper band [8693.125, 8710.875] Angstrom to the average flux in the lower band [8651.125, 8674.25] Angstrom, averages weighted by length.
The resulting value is 1.1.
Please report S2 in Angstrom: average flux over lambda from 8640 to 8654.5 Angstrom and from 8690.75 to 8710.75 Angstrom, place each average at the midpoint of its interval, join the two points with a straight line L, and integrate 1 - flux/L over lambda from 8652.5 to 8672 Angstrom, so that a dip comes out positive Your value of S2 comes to 2.16 Angstrom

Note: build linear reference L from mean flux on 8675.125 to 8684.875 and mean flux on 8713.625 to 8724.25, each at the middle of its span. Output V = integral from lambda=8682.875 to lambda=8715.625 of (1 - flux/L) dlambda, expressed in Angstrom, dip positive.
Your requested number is -0.3 Angstrom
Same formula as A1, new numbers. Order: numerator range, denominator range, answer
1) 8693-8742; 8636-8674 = 1.07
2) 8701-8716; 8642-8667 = 1.11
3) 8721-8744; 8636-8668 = 1.08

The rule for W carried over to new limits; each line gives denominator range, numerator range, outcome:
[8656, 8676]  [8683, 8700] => 1.11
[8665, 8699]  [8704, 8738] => 1.03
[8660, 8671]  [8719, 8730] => 1.15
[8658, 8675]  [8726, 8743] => 1.13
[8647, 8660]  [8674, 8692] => 1.04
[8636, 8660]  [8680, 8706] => 1.01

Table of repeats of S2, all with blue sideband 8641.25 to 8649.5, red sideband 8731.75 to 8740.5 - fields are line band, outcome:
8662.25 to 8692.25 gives 1.70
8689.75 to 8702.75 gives -0.08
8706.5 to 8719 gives 0.05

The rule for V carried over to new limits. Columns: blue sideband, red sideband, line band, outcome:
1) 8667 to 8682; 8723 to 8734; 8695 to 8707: -0.36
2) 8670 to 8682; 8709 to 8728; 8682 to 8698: 0.01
